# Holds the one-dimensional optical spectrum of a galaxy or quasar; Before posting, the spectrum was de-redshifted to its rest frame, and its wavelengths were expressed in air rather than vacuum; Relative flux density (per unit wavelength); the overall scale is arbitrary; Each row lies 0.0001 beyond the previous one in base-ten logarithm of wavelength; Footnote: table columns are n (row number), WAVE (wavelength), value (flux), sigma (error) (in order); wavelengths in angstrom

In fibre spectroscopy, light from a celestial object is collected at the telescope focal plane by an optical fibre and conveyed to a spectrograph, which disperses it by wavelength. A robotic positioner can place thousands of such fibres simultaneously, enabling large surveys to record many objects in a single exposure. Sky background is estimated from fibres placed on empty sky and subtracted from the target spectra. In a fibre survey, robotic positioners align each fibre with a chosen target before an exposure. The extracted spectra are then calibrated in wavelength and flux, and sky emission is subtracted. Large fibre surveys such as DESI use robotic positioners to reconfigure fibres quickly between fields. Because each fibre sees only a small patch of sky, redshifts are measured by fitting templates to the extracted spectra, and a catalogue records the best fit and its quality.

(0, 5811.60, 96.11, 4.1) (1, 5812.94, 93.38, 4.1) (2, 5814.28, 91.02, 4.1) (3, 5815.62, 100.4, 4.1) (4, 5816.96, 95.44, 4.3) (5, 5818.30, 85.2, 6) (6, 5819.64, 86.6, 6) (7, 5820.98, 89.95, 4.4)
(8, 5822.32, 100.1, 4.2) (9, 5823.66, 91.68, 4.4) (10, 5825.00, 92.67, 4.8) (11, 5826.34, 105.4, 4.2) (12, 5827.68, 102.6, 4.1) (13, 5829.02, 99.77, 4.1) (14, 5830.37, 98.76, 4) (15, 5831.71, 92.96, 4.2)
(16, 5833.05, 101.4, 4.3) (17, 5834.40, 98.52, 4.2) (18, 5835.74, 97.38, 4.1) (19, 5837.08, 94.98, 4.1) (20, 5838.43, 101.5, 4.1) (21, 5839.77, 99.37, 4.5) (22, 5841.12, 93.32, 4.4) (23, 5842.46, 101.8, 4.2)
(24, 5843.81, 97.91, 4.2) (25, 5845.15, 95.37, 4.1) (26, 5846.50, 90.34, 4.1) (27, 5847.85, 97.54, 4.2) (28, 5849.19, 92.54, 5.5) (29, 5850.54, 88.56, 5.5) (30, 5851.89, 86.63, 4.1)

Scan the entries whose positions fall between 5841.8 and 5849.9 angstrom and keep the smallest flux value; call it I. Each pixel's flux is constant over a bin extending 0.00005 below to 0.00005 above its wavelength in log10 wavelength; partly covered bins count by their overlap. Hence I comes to 90.34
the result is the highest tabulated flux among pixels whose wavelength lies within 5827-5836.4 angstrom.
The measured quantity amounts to 102.6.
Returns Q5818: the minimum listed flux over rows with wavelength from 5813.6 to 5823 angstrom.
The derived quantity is 85.2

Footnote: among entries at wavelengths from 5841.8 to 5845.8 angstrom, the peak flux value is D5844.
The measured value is 101.8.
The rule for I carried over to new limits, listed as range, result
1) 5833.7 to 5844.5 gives 93.32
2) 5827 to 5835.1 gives 92.96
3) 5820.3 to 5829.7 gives 89.95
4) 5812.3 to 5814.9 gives 91.02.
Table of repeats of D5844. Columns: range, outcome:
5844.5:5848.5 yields 97.54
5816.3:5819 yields 95.44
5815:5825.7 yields 100.4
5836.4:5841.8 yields 101.5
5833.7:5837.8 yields 98.52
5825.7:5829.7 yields 105.4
